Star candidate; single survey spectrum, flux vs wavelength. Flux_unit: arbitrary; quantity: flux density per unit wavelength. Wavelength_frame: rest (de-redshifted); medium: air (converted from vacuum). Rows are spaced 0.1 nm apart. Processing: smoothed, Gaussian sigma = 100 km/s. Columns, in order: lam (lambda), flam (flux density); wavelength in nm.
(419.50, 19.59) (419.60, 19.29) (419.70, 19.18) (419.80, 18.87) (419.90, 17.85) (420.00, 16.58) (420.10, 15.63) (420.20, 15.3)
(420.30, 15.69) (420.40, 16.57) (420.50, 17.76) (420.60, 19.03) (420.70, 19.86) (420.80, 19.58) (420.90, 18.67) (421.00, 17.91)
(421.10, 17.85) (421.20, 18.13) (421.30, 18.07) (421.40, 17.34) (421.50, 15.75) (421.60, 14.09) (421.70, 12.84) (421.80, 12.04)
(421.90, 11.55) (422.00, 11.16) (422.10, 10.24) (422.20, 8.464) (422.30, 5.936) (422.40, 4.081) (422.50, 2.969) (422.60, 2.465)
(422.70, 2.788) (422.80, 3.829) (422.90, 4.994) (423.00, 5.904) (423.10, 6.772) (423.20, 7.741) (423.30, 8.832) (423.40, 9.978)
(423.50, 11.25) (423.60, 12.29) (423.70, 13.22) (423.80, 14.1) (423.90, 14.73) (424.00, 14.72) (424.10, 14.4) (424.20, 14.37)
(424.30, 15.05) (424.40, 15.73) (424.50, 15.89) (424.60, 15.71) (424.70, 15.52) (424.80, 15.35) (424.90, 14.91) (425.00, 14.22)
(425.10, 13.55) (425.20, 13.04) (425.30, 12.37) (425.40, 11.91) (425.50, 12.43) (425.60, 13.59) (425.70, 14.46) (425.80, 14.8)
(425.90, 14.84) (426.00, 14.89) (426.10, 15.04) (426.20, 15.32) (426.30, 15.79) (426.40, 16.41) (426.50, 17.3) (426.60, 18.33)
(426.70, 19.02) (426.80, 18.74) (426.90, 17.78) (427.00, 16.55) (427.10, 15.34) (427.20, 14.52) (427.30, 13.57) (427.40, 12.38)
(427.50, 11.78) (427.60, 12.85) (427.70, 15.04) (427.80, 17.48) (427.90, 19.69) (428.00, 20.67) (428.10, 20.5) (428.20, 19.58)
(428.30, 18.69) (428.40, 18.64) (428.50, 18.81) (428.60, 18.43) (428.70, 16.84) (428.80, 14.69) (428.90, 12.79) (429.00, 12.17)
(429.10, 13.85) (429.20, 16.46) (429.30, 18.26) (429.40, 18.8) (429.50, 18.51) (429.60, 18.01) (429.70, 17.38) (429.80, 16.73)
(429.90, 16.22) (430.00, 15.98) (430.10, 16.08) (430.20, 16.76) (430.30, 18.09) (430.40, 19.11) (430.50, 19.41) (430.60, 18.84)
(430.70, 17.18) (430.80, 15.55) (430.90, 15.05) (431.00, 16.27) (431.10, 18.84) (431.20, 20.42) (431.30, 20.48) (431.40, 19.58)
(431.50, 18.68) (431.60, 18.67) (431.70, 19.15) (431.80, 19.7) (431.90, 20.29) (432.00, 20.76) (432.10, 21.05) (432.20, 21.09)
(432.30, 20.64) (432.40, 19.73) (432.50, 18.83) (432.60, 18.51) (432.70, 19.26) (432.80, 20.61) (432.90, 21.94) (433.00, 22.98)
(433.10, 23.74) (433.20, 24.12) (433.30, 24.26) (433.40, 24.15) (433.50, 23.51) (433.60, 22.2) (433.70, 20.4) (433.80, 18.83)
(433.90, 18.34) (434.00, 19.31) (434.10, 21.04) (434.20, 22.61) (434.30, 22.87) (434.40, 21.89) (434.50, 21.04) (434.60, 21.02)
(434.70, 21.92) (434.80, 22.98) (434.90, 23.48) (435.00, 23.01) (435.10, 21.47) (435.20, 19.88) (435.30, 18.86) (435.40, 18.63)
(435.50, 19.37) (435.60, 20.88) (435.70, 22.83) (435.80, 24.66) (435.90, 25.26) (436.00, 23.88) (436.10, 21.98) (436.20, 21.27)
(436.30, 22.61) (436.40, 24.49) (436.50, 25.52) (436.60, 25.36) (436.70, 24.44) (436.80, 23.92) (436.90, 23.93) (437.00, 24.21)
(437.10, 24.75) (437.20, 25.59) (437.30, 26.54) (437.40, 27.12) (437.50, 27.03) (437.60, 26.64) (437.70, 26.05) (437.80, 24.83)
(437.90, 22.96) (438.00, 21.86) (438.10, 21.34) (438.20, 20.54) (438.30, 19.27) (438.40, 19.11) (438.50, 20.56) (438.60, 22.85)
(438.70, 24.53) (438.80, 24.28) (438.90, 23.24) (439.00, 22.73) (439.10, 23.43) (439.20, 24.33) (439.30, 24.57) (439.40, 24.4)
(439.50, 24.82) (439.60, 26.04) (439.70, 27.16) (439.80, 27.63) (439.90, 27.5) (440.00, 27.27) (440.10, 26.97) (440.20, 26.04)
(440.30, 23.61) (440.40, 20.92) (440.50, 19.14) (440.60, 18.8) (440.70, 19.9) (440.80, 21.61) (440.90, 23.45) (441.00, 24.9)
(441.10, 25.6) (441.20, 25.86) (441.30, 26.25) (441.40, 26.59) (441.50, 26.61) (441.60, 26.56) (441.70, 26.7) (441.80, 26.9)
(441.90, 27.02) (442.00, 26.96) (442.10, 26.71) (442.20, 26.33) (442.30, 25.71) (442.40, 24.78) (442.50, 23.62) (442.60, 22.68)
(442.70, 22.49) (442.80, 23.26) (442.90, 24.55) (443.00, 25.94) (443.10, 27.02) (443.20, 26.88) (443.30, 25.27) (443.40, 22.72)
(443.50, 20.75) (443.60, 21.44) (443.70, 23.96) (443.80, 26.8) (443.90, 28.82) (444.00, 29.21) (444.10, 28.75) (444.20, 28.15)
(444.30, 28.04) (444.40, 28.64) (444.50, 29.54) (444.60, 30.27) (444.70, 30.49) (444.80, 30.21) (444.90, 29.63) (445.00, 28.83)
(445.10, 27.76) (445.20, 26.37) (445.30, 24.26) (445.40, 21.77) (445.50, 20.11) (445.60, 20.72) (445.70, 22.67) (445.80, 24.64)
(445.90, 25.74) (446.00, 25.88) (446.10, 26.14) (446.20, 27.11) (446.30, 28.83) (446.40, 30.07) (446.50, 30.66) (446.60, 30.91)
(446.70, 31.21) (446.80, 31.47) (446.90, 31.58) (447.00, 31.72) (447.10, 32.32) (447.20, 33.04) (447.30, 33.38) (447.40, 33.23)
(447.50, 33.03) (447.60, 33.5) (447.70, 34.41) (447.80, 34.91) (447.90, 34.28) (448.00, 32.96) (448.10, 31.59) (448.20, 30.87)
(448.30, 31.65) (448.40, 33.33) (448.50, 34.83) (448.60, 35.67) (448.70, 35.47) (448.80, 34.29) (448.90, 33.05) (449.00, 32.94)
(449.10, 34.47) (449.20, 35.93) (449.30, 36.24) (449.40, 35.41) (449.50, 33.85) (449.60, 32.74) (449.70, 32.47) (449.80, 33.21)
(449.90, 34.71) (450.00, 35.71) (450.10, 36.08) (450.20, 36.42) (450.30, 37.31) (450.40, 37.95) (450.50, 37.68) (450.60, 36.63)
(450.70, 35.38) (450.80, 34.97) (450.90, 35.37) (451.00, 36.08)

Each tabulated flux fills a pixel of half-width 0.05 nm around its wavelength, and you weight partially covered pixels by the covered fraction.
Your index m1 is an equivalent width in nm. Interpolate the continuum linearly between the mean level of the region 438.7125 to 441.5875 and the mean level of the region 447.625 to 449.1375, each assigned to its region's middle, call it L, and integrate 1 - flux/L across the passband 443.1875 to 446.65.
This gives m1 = 0.36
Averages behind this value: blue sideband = 24.4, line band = 26.6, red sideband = 33.6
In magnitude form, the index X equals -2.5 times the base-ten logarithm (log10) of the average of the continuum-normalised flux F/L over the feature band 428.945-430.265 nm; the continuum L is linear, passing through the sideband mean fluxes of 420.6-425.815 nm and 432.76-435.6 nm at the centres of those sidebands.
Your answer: 0.078 mag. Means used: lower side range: 12.5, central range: 16.6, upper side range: 21.6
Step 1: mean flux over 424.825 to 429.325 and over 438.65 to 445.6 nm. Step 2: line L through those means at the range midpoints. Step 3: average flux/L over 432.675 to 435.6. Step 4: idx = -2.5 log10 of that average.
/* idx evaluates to -0.07 mag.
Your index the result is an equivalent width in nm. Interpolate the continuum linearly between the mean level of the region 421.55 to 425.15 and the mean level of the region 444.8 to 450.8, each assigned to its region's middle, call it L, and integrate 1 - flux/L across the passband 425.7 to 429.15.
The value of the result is -0.47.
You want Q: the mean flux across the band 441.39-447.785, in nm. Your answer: 27.4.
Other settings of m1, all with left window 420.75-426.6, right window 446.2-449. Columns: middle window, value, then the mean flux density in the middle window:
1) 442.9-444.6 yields 0.17 nm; 26.4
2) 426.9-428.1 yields 0.01 nm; 15.8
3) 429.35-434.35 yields -0.01 nm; 19.6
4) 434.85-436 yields 0.04 nm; 21.8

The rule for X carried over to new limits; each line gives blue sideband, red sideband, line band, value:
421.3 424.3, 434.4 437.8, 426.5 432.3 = -0.055 mag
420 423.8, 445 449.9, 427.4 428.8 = -0.038 mag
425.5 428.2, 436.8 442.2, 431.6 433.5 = -0.070 mag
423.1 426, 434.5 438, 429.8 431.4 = 0.057 mag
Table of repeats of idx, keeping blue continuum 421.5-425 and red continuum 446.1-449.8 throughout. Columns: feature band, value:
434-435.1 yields -0.058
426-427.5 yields -0.149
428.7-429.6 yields 0.014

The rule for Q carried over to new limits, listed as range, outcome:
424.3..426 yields 14.3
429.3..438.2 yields 21.2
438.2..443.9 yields 24.4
